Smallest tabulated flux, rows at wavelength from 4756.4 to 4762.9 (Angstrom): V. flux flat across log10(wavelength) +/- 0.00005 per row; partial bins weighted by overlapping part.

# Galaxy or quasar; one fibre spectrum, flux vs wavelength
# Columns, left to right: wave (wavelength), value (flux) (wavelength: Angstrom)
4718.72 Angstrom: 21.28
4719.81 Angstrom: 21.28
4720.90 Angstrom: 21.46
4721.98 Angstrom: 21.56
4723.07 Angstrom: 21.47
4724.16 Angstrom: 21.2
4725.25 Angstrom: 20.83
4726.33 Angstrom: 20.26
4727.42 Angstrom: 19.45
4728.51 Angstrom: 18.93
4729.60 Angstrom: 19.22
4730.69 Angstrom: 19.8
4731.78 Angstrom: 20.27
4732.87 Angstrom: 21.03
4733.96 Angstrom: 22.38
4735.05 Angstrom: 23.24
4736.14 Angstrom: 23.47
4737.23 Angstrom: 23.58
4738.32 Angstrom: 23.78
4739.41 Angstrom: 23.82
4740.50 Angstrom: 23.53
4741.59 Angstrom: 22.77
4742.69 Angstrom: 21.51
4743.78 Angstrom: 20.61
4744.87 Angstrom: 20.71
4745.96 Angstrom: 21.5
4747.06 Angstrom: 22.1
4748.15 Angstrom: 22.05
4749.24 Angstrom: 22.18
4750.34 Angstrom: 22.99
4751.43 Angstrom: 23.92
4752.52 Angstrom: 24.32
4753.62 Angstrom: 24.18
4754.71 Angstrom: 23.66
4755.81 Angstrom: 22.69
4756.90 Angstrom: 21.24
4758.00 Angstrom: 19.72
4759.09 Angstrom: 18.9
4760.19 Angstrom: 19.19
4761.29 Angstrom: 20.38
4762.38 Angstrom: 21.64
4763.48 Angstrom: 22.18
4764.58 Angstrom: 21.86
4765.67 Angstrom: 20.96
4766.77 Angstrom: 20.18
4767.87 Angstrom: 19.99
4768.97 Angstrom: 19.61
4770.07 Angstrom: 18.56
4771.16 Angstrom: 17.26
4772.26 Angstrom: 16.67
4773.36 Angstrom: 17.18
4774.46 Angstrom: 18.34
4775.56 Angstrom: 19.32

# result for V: 18.9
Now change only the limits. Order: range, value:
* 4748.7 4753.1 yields 22.18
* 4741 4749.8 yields 20.61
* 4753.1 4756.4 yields 22.69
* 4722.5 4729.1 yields 18.93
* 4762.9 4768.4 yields 19.99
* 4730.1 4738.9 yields 19.8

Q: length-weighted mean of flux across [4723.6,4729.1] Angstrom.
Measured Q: 20.1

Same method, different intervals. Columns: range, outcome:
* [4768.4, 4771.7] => 18.5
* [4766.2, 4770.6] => 19.6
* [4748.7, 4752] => 23.1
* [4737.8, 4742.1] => 23.5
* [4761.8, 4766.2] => 21.7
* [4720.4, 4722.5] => 21.6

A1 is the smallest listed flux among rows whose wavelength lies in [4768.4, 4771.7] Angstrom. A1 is 17.26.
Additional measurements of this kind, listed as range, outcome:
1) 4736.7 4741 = 23.53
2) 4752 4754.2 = 24.18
